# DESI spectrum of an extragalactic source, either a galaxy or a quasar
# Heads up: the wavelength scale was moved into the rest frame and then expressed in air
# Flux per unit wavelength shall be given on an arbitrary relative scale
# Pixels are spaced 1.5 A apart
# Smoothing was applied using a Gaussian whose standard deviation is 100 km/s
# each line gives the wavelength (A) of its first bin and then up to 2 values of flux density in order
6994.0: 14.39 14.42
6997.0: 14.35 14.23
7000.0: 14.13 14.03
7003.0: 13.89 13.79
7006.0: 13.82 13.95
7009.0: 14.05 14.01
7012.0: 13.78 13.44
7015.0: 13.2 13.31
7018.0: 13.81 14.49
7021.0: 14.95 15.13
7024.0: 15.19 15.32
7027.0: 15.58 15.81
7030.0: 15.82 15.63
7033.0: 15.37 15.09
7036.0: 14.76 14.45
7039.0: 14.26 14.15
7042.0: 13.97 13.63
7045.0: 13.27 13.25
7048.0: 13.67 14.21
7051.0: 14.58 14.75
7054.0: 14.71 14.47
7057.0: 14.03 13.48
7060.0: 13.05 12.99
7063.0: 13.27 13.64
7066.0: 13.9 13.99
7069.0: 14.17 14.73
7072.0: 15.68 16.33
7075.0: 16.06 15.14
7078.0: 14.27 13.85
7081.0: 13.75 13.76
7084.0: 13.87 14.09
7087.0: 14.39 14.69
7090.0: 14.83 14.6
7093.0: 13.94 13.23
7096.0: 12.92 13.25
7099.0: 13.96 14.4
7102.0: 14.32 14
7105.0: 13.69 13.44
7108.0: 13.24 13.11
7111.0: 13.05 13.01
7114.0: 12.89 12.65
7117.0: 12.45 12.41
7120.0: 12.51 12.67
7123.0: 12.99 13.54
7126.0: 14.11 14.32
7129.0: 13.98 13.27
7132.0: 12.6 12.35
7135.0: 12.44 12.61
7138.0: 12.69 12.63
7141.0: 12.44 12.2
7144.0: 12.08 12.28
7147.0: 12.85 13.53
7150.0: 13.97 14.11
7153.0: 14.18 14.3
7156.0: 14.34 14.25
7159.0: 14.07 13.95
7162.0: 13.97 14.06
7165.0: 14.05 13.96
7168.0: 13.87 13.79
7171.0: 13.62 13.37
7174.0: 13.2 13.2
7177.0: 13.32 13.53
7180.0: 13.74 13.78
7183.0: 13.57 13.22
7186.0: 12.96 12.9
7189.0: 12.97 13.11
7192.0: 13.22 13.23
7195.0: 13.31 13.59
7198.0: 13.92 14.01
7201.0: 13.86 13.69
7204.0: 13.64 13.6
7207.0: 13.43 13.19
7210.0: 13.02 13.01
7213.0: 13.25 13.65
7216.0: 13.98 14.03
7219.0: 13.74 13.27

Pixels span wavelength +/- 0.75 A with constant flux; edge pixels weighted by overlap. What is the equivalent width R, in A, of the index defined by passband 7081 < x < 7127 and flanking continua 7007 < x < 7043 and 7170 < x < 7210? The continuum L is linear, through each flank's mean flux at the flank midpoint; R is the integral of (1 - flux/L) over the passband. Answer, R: 1.6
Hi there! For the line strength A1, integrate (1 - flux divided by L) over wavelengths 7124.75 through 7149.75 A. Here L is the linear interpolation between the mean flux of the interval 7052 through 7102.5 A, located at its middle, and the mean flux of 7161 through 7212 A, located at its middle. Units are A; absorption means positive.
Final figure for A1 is 1.6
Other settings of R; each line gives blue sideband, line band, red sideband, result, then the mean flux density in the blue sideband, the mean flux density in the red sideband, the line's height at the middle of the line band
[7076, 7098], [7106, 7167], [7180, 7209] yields 2.2 A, 14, 13.4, 13.8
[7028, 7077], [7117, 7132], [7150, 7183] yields 0.9 A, 14.4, 13.8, 14.1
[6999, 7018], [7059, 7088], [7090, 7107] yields -0.9 A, 13.8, 13.8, 13.8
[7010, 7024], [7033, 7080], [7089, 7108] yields -1.0 A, 14.1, 13.9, 14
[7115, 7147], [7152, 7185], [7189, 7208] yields -1.5 A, 12.8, 13.5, 13.2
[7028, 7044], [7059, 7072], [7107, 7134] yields 0.3 A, 14.8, 13.1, 14.2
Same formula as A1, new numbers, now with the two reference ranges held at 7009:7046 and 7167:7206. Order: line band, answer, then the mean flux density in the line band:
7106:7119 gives 1.0 A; 12.9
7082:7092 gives -0.1 A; 14.3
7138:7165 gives 0.4 A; 13.5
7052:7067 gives 0.5 A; 13.8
